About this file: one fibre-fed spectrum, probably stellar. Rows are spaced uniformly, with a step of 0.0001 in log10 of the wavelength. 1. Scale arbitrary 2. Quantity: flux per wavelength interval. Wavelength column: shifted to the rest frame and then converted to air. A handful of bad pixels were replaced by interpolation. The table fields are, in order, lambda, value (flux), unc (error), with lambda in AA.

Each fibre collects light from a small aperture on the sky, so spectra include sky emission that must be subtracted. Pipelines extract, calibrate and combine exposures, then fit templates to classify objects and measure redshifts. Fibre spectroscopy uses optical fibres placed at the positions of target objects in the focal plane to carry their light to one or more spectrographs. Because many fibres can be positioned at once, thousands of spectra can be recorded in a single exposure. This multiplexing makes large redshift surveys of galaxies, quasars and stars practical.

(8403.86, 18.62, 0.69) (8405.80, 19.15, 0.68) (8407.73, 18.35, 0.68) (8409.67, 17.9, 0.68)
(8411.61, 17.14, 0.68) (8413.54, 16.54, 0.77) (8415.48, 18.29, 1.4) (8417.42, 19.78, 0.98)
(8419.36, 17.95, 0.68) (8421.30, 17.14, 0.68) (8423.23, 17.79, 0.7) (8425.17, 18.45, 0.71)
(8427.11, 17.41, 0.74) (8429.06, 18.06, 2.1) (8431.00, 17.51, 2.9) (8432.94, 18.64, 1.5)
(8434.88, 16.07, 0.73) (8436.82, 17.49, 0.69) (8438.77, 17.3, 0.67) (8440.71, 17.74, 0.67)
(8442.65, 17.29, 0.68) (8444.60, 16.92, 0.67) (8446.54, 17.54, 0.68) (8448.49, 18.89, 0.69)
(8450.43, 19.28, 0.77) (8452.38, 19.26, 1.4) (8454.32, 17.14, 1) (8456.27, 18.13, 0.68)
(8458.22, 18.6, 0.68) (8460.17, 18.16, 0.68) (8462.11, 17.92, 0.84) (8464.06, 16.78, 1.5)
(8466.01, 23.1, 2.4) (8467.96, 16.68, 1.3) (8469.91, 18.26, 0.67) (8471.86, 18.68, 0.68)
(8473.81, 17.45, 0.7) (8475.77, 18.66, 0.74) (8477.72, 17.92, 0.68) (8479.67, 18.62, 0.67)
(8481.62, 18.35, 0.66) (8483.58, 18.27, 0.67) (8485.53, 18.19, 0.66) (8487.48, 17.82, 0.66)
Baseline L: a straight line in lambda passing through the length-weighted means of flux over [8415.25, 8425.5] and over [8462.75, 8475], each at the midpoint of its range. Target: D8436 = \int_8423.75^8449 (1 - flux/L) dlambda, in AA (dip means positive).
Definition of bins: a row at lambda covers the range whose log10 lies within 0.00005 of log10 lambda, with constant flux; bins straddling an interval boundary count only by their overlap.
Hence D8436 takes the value 0.9 AA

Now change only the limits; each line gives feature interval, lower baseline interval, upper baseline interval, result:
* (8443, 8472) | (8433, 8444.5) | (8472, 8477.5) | -1.0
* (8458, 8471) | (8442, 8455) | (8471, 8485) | -0.2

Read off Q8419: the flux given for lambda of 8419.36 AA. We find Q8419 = 17.95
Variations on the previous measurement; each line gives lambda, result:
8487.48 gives 17.82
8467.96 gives 16.68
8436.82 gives 17.49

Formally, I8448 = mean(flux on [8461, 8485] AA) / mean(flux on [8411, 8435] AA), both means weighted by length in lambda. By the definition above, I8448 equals 1.03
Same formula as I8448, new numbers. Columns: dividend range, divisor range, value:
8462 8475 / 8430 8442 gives 1.06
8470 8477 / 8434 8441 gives 1.07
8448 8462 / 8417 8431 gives 1.03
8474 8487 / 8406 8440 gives 1.03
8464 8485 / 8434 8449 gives 1.07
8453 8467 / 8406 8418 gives 1.03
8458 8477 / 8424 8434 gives 1.02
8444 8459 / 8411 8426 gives 1.02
